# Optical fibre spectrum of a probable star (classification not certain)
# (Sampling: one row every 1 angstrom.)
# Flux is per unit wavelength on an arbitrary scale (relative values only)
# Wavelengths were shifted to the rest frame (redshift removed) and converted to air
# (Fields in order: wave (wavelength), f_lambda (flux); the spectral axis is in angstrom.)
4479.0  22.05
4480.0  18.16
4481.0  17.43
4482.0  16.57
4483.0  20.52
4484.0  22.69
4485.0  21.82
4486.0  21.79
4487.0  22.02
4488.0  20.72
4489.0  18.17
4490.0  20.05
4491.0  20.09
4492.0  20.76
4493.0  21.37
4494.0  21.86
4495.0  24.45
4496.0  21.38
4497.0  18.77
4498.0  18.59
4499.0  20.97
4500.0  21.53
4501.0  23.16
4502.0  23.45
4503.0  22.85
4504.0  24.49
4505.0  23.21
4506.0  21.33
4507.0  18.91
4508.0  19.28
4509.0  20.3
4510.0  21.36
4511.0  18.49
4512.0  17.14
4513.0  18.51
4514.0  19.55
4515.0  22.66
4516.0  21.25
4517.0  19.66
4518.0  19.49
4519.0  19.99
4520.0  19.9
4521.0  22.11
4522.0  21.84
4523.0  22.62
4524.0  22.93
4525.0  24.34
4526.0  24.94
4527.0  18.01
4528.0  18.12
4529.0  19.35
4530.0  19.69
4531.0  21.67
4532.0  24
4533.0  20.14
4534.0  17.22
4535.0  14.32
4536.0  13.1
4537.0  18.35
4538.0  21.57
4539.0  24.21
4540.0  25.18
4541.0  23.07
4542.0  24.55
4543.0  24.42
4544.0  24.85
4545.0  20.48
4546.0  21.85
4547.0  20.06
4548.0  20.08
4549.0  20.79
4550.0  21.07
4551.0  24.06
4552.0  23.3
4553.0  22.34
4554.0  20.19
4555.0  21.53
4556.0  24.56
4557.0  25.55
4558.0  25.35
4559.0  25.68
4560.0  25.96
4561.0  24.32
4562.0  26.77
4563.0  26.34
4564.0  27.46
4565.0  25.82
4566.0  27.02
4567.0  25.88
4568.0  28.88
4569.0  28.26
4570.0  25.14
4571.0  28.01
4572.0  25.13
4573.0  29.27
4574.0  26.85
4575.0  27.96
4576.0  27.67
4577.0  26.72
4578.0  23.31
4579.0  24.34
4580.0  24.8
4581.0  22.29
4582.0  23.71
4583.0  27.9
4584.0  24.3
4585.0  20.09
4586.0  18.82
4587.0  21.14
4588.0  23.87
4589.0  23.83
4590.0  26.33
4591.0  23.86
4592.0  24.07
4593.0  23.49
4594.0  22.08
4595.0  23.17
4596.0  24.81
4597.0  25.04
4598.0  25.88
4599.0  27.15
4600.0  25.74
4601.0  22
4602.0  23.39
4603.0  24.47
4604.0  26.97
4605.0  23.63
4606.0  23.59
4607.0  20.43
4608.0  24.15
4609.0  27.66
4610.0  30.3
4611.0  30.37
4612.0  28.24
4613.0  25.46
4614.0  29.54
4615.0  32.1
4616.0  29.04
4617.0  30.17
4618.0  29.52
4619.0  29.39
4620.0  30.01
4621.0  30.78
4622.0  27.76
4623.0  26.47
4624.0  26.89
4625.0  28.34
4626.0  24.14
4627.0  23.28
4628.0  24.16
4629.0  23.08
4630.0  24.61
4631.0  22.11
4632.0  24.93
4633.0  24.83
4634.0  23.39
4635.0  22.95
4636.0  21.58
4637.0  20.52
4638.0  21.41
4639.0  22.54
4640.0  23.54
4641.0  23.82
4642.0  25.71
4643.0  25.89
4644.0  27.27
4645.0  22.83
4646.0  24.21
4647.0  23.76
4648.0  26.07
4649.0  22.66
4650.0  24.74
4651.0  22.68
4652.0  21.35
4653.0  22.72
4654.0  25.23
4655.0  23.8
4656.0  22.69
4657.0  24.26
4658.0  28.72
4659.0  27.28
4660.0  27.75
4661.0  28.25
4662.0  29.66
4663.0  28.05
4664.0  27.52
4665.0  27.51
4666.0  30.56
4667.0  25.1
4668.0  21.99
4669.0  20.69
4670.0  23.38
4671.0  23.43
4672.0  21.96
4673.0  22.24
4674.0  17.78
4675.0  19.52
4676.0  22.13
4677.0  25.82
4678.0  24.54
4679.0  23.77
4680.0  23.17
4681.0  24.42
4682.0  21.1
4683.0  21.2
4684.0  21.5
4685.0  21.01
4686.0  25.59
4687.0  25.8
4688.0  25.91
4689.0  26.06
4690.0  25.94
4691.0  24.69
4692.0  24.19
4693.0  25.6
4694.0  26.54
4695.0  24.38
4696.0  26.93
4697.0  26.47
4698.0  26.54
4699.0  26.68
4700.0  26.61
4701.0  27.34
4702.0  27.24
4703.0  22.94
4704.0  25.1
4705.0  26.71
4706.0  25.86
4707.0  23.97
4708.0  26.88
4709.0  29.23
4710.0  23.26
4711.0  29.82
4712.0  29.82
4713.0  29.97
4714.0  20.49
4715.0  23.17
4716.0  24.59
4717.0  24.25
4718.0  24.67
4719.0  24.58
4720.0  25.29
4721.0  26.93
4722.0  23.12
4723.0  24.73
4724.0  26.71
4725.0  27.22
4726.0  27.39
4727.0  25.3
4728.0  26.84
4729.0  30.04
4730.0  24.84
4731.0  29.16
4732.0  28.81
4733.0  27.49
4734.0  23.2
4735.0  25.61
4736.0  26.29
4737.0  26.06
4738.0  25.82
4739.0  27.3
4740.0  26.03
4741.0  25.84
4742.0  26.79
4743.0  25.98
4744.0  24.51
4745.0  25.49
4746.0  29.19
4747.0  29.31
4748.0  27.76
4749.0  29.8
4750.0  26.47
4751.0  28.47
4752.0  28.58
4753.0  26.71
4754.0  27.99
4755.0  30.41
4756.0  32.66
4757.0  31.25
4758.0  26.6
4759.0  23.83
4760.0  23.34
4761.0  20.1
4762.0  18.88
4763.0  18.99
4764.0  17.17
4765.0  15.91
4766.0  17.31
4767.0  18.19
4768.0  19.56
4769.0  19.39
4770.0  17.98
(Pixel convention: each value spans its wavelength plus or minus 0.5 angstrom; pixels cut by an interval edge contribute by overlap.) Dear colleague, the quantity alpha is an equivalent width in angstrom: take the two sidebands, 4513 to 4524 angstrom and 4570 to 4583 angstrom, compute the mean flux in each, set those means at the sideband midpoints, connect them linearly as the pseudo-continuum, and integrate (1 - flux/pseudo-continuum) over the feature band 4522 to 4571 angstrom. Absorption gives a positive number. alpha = 1.0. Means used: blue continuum 20.9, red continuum 25.9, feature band 22.9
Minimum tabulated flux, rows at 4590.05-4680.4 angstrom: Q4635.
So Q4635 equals 17.78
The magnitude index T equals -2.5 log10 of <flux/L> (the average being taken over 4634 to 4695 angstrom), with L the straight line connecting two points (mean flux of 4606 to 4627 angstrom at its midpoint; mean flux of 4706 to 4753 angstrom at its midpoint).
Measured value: 0.13 mag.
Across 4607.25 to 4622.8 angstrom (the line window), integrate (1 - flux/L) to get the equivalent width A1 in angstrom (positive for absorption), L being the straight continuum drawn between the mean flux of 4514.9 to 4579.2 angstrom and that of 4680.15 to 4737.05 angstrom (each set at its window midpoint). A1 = -3.0 angstrom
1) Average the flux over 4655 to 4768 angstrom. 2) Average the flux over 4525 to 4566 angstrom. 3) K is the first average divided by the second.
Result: 1.1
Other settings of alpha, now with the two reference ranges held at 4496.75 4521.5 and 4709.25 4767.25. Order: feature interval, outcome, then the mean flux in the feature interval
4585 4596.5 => -0.31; 23.1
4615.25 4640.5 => -2.42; 25.5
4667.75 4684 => 1.35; 22.3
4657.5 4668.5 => -1.58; 27.5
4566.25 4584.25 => -3.29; 26.2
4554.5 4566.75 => -2.09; 25.5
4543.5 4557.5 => -0.39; 22.2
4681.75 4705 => -0.37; 25.1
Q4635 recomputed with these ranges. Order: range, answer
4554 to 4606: 18.82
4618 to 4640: 20.52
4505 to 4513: 17.14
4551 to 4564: 20.19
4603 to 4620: 20.43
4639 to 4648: 22.54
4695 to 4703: 22.94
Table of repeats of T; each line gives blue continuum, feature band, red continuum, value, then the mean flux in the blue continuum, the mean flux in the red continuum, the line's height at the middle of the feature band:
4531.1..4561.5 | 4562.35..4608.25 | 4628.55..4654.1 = -0.10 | 22.1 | 23.6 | 22.7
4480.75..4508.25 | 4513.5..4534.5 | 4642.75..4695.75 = 0.04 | 21.1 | 24.4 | 21.6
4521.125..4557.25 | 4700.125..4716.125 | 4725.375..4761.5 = 0.00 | 21.5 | 27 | 26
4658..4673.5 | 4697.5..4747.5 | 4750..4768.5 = -0.07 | 25.8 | 23.7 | 24.5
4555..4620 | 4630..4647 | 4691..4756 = 0.10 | 25.7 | 26.5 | 26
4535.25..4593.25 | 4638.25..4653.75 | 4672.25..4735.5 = 0.03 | 24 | 25.2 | 24.7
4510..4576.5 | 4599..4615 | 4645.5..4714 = -0.10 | 22.7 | 25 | 23.8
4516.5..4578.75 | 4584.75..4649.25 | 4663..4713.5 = -0.05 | 23.1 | 25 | 24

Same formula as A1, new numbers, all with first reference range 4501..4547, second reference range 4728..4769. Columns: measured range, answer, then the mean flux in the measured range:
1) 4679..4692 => 0.2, 23.9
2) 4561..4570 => -2.1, 26.8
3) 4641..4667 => -2.3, 25.6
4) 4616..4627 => -2.5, 28.1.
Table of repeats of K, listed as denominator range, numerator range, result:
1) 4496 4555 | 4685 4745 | 1.23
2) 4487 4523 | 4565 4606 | 1.20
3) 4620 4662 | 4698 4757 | 1.08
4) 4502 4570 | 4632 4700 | 1.10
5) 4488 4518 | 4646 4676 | 1.18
